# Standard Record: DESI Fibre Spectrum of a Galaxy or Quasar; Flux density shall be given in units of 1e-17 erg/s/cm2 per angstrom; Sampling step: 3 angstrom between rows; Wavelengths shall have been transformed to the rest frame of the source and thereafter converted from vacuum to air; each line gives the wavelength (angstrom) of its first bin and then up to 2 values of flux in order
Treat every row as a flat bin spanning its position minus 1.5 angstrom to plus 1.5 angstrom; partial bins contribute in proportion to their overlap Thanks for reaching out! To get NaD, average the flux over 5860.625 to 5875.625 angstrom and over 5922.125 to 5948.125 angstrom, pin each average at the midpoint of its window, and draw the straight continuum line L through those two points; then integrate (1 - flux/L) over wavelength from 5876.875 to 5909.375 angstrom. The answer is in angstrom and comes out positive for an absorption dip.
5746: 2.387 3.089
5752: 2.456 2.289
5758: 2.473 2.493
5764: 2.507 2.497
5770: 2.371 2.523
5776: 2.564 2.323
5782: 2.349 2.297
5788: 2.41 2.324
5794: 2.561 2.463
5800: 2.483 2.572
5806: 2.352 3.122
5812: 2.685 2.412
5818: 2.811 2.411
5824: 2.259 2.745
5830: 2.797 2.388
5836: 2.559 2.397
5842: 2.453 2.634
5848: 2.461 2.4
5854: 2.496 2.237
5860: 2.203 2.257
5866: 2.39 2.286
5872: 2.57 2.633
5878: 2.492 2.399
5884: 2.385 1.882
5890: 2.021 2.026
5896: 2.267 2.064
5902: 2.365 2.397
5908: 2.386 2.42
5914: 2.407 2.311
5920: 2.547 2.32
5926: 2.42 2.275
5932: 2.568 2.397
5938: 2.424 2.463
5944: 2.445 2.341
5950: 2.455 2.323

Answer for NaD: 2.2 angstrom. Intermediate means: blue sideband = 2.4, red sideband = 2.41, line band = 2.24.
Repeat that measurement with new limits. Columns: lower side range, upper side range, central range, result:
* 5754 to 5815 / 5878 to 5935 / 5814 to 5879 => -2.0 angstrom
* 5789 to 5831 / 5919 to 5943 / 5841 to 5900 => 4.0 angstrom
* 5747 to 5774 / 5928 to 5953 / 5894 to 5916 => 1.0 angstrom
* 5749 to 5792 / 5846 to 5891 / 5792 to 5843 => -3.4 angstrom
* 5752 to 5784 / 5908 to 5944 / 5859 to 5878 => 0.2 angstrom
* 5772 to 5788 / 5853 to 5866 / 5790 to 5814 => -2.0 angstrom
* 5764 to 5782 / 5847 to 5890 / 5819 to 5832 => -0.9 angstrom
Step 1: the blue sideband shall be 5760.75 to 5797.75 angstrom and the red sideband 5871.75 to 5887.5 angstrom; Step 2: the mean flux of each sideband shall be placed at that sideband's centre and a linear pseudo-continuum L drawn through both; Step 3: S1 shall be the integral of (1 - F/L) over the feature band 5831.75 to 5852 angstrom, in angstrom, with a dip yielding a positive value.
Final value -0.4 angstrom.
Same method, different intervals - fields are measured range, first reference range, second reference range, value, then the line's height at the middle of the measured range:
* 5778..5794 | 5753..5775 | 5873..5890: 0.45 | 2.43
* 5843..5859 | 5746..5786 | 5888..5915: -0.70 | 2.34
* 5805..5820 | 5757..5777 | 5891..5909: -1.71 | 2.4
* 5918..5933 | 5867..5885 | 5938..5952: 0.10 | 2.43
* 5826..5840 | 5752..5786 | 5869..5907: -1.32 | 2.36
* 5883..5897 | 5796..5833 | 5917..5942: 2.12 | 2.48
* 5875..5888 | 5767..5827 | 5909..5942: 0.51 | 2.44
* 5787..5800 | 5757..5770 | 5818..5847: 0.29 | 2.5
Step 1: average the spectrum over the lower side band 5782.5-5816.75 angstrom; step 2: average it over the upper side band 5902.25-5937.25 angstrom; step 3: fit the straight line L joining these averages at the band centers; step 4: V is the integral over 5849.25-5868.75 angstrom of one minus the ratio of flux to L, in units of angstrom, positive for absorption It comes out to 1.0 angstrom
